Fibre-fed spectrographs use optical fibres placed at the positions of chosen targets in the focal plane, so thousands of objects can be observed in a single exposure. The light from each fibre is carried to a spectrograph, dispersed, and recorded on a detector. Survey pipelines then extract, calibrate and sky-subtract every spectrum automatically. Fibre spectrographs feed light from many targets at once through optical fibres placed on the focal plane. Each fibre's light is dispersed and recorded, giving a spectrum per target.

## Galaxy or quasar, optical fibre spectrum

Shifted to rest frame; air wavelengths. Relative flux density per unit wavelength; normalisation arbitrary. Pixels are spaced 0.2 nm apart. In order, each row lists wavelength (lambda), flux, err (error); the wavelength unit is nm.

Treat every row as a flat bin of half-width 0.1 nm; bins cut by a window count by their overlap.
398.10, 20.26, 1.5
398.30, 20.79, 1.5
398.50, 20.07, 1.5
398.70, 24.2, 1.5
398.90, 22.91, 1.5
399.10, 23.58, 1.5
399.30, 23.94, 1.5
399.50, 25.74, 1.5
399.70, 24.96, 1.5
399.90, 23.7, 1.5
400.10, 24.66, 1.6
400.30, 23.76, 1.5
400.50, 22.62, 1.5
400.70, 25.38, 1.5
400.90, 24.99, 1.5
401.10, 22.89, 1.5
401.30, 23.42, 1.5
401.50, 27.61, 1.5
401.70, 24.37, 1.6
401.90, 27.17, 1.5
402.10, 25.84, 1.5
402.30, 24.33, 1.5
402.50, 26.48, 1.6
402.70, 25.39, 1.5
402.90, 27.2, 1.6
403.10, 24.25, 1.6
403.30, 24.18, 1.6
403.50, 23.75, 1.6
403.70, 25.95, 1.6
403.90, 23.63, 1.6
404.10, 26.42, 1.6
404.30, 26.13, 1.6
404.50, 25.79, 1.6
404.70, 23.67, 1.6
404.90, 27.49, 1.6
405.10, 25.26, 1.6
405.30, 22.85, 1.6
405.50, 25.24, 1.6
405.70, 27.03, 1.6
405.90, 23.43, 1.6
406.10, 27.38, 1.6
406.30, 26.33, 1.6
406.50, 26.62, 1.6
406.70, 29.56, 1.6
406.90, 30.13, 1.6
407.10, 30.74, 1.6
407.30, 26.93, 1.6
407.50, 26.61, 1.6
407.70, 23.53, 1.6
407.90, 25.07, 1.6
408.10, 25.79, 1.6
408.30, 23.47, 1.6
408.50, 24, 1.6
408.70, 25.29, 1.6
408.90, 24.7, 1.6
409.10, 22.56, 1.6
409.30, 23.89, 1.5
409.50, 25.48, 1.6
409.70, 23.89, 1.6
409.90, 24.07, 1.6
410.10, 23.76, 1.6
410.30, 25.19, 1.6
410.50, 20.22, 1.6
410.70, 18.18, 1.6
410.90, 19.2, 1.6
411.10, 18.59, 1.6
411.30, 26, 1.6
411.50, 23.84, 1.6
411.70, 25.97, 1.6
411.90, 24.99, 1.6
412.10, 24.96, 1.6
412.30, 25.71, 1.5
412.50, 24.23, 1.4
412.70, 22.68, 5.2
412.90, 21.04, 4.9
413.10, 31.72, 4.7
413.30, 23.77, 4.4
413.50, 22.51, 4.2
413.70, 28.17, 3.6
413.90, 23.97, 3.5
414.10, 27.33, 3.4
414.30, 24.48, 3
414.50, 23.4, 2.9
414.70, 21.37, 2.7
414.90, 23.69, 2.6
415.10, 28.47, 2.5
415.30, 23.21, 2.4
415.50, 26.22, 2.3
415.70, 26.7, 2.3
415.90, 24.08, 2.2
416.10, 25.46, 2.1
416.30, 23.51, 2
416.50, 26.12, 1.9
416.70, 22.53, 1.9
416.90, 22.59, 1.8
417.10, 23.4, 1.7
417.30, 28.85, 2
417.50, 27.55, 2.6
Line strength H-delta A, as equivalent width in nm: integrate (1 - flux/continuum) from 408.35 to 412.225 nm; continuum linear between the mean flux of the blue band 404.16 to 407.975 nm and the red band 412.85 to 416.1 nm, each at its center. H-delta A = 0.34 nm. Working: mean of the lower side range 26.3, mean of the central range 23.4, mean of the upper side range 25.1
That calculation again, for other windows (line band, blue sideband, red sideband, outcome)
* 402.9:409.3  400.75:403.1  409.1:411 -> -0.44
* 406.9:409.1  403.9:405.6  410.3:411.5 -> -0.25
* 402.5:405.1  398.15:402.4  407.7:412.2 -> -0.16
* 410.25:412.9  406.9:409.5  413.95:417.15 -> 0.22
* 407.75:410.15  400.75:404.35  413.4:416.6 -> 0.07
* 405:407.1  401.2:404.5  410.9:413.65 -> -0.14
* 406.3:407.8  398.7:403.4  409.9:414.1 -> -0.21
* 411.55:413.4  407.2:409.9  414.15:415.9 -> -0.02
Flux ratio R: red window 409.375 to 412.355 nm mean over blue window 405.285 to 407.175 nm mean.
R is 0.86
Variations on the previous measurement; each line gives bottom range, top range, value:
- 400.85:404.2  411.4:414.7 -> 0.99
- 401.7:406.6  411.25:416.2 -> 0.98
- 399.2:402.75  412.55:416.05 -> 1.00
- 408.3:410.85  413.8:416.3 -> 1.06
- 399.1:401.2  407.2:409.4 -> 1.02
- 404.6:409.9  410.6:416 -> 0.95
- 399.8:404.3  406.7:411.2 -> 0.97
